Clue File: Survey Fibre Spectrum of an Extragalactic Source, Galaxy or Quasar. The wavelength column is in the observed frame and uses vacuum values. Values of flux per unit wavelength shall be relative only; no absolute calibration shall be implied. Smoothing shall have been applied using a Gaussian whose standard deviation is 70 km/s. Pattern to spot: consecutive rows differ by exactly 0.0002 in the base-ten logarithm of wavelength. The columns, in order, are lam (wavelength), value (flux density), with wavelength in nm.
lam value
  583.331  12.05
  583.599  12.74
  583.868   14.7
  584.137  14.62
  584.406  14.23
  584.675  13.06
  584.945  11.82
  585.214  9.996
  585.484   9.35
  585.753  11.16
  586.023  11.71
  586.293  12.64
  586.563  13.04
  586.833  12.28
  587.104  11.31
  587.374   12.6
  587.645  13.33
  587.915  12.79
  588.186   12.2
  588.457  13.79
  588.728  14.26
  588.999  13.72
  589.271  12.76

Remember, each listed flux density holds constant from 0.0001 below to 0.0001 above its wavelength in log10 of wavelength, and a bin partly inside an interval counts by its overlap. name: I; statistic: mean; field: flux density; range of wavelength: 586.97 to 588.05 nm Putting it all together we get 12.5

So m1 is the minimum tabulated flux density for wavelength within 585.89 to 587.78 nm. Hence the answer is 11.31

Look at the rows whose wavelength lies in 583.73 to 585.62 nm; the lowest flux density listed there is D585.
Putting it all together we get 9.35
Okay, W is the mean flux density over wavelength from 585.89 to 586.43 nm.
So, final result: 12.2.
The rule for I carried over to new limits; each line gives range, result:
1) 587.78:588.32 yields 12.5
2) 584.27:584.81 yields 13.6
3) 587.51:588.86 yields 13.3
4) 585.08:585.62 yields 9.68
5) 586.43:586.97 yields 12.6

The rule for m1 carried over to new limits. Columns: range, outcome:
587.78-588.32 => 12.2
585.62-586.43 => 11.16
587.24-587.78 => 12.6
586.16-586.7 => 12.64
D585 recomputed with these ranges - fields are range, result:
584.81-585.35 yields 9.996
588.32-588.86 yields 13.79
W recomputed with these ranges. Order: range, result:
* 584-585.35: 12.7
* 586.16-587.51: 12.4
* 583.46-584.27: 14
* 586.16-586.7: 12.8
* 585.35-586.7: 11.6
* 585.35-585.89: 10.3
